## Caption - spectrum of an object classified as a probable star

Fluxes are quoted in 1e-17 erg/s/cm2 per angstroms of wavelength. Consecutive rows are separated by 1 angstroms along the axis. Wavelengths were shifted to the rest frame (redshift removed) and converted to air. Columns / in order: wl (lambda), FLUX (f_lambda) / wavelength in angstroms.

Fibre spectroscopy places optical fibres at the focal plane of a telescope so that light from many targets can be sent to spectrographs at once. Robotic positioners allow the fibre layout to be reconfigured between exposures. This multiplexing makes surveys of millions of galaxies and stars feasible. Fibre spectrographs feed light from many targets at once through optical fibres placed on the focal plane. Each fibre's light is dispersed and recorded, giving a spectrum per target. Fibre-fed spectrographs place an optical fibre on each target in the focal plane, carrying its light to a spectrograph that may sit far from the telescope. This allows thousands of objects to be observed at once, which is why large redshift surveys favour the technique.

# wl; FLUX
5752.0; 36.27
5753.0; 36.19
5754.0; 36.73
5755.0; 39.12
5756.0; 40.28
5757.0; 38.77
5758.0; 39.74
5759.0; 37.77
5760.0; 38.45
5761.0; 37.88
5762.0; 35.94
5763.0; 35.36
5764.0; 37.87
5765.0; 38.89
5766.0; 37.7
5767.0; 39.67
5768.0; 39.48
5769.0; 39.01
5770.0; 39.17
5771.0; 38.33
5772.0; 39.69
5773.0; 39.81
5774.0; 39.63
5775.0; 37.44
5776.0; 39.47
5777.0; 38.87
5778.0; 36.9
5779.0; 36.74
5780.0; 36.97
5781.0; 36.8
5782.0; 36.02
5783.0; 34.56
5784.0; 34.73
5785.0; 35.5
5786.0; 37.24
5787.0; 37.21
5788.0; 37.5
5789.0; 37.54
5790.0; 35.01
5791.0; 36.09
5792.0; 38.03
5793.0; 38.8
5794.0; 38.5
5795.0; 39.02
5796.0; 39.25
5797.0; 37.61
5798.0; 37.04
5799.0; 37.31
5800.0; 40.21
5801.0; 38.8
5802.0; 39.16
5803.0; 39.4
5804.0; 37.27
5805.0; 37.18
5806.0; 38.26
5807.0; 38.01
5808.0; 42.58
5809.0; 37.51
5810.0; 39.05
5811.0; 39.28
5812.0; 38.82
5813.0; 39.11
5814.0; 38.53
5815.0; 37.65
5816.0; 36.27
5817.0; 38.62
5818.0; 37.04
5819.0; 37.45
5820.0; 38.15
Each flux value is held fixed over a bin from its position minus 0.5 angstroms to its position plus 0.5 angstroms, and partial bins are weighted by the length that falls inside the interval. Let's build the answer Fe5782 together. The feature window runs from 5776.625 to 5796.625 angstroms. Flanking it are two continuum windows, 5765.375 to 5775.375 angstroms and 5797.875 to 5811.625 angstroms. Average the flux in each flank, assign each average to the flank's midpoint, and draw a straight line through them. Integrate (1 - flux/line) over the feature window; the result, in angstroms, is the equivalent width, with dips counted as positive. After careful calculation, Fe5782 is 0.9 angstroms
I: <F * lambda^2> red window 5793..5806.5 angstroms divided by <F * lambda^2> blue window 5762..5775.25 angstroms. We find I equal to 1.0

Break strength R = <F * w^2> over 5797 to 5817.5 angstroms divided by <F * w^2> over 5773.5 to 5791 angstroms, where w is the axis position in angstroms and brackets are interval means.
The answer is 1.05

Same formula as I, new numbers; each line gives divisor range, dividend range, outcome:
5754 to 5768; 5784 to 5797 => 0.99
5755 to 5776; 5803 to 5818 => 1.01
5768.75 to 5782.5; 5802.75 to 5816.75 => 1.02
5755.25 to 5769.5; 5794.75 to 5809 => 1.02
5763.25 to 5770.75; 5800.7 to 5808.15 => 1.01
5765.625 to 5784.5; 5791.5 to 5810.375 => 1.03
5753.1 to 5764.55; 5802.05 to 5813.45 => 1.04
